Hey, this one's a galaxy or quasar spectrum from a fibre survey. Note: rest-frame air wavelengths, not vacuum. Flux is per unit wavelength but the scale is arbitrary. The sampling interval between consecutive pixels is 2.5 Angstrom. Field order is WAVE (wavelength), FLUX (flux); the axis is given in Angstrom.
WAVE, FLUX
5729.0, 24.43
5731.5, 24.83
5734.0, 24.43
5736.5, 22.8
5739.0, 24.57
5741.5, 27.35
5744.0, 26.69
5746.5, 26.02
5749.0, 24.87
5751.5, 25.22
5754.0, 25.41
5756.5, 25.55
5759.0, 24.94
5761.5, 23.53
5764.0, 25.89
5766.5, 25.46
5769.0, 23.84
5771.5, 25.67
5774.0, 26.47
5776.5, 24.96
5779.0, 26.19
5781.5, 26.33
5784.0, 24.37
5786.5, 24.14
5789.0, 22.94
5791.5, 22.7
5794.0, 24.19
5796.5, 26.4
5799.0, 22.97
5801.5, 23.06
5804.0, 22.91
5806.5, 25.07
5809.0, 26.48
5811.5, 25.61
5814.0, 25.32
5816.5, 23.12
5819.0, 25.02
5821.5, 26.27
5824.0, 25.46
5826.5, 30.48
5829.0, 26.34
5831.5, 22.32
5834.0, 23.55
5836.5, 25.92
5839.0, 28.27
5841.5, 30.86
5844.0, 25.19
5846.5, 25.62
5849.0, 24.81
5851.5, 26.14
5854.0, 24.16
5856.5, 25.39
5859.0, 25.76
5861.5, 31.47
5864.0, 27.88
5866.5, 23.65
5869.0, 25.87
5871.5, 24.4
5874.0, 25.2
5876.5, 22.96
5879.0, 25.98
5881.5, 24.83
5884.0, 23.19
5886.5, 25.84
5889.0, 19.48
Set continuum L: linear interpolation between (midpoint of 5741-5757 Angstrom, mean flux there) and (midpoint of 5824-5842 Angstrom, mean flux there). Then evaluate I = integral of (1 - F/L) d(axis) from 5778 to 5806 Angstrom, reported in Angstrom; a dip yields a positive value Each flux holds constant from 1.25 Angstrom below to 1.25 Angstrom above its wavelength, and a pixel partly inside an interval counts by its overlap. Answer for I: 2.1 Angstrom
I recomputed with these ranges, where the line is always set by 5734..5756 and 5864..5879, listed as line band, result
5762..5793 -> 0.40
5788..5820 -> 1.02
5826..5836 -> -0.14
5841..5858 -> -0.61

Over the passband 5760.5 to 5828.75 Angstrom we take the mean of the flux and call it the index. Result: 25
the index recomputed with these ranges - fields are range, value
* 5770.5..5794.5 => 24.8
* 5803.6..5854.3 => 25.7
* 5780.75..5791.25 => 24.2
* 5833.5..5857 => 26.1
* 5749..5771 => 25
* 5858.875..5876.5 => 26.1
